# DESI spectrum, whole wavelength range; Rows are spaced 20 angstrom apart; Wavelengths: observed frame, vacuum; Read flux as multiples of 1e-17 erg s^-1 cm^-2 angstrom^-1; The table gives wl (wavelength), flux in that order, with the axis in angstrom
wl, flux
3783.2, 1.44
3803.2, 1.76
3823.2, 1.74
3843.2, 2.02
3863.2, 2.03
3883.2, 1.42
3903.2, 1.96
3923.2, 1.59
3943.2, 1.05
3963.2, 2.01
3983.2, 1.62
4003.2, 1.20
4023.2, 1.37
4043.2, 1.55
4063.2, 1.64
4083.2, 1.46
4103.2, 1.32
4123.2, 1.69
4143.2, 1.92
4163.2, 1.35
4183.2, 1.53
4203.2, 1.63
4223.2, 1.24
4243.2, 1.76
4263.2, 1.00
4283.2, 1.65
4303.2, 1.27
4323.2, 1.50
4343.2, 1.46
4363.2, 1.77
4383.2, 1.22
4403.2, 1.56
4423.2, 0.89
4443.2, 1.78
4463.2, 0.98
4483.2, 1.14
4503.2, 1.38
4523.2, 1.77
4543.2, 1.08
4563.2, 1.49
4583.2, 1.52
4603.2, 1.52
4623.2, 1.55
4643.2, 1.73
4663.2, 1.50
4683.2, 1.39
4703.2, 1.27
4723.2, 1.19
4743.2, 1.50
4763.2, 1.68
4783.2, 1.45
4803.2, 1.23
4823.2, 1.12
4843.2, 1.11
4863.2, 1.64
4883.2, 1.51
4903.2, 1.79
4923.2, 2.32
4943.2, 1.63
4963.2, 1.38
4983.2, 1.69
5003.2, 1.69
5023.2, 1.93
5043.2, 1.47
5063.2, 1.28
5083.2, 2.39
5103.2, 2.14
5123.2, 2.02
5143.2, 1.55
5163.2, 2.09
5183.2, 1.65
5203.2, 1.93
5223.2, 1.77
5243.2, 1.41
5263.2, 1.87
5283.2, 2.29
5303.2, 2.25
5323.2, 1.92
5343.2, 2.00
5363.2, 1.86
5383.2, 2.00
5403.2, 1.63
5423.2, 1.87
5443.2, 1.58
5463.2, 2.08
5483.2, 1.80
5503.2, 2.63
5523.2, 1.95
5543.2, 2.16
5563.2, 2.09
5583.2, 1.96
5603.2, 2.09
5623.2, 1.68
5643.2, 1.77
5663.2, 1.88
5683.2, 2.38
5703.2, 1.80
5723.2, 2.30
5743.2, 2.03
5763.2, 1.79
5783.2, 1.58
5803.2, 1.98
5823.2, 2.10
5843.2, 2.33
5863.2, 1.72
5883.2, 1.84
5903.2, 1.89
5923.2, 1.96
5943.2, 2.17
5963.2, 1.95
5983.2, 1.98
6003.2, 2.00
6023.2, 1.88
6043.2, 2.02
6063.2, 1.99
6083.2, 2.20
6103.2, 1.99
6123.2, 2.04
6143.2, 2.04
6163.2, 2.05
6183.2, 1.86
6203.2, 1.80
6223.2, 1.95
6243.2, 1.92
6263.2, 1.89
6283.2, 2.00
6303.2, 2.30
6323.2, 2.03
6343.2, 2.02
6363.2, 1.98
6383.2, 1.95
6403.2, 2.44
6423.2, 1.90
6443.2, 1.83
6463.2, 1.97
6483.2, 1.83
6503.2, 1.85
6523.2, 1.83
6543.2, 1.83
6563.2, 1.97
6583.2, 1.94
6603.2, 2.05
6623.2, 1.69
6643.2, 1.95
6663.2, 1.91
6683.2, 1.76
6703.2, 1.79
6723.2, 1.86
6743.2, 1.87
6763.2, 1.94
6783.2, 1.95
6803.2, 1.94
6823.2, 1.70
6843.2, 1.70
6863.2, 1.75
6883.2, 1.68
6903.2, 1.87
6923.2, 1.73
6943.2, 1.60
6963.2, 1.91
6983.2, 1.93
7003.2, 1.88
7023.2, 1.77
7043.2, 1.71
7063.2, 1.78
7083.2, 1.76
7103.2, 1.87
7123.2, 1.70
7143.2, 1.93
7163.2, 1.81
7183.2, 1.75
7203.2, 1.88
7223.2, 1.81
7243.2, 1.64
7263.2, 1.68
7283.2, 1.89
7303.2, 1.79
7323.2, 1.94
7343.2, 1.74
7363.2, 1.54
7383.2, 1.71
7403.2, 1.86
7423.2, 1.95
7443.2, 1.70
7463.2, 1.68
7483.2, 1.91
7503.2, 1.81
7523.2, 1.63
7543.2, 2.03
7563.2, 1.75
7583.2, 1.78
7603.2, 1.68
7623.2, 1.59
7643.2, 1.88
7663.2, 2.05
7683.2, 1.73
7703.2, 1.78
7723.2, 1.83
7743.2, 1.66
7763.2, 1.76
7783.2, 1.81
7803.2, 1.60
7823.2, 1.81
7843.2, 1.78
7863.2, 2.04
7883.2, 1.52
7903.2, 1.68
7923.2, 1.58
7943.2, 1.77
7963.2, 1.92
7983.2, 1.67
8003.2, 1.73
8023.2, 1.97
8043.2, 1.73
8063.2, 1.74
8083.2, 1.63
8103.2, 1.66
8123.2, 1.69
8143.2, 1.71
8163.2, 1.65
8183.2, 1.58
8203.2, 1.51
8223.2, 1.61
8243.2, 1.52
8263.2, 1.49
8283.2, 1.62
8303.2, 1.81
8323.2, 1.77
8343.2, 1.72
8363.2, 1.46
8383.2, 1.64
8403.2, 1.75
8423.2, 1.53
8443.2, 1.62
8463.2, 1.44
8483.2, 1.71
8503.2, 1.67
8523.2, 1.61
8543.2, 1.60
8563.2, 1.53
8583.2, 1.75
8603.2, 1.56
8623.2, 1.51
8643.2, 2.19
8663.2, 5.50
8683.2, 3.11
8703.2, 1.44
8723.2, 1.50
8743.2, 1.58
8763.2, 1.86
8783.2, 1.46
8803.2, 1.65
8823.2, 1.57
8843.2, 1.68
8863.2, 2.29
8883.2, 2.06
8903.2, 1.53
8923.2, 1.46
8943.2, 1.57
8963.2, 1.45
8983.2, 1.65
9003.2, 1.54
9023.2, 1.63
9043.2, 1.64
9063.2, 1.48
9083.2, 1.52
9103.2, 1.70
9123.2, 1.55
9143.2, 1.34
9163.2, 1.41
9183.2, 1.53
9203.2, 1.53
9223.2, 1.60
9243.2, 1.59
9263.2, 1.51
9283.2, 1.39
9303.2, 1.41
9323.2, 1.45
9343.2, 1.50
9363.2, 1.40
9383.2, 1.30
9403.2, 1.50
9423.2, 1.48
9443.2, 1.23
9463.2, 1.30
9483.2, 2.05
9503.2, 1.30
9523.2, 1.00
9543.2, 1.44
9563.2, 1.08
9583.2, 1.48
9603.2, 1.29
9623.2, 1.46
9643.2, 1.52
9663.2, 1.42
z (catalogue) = 0.319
